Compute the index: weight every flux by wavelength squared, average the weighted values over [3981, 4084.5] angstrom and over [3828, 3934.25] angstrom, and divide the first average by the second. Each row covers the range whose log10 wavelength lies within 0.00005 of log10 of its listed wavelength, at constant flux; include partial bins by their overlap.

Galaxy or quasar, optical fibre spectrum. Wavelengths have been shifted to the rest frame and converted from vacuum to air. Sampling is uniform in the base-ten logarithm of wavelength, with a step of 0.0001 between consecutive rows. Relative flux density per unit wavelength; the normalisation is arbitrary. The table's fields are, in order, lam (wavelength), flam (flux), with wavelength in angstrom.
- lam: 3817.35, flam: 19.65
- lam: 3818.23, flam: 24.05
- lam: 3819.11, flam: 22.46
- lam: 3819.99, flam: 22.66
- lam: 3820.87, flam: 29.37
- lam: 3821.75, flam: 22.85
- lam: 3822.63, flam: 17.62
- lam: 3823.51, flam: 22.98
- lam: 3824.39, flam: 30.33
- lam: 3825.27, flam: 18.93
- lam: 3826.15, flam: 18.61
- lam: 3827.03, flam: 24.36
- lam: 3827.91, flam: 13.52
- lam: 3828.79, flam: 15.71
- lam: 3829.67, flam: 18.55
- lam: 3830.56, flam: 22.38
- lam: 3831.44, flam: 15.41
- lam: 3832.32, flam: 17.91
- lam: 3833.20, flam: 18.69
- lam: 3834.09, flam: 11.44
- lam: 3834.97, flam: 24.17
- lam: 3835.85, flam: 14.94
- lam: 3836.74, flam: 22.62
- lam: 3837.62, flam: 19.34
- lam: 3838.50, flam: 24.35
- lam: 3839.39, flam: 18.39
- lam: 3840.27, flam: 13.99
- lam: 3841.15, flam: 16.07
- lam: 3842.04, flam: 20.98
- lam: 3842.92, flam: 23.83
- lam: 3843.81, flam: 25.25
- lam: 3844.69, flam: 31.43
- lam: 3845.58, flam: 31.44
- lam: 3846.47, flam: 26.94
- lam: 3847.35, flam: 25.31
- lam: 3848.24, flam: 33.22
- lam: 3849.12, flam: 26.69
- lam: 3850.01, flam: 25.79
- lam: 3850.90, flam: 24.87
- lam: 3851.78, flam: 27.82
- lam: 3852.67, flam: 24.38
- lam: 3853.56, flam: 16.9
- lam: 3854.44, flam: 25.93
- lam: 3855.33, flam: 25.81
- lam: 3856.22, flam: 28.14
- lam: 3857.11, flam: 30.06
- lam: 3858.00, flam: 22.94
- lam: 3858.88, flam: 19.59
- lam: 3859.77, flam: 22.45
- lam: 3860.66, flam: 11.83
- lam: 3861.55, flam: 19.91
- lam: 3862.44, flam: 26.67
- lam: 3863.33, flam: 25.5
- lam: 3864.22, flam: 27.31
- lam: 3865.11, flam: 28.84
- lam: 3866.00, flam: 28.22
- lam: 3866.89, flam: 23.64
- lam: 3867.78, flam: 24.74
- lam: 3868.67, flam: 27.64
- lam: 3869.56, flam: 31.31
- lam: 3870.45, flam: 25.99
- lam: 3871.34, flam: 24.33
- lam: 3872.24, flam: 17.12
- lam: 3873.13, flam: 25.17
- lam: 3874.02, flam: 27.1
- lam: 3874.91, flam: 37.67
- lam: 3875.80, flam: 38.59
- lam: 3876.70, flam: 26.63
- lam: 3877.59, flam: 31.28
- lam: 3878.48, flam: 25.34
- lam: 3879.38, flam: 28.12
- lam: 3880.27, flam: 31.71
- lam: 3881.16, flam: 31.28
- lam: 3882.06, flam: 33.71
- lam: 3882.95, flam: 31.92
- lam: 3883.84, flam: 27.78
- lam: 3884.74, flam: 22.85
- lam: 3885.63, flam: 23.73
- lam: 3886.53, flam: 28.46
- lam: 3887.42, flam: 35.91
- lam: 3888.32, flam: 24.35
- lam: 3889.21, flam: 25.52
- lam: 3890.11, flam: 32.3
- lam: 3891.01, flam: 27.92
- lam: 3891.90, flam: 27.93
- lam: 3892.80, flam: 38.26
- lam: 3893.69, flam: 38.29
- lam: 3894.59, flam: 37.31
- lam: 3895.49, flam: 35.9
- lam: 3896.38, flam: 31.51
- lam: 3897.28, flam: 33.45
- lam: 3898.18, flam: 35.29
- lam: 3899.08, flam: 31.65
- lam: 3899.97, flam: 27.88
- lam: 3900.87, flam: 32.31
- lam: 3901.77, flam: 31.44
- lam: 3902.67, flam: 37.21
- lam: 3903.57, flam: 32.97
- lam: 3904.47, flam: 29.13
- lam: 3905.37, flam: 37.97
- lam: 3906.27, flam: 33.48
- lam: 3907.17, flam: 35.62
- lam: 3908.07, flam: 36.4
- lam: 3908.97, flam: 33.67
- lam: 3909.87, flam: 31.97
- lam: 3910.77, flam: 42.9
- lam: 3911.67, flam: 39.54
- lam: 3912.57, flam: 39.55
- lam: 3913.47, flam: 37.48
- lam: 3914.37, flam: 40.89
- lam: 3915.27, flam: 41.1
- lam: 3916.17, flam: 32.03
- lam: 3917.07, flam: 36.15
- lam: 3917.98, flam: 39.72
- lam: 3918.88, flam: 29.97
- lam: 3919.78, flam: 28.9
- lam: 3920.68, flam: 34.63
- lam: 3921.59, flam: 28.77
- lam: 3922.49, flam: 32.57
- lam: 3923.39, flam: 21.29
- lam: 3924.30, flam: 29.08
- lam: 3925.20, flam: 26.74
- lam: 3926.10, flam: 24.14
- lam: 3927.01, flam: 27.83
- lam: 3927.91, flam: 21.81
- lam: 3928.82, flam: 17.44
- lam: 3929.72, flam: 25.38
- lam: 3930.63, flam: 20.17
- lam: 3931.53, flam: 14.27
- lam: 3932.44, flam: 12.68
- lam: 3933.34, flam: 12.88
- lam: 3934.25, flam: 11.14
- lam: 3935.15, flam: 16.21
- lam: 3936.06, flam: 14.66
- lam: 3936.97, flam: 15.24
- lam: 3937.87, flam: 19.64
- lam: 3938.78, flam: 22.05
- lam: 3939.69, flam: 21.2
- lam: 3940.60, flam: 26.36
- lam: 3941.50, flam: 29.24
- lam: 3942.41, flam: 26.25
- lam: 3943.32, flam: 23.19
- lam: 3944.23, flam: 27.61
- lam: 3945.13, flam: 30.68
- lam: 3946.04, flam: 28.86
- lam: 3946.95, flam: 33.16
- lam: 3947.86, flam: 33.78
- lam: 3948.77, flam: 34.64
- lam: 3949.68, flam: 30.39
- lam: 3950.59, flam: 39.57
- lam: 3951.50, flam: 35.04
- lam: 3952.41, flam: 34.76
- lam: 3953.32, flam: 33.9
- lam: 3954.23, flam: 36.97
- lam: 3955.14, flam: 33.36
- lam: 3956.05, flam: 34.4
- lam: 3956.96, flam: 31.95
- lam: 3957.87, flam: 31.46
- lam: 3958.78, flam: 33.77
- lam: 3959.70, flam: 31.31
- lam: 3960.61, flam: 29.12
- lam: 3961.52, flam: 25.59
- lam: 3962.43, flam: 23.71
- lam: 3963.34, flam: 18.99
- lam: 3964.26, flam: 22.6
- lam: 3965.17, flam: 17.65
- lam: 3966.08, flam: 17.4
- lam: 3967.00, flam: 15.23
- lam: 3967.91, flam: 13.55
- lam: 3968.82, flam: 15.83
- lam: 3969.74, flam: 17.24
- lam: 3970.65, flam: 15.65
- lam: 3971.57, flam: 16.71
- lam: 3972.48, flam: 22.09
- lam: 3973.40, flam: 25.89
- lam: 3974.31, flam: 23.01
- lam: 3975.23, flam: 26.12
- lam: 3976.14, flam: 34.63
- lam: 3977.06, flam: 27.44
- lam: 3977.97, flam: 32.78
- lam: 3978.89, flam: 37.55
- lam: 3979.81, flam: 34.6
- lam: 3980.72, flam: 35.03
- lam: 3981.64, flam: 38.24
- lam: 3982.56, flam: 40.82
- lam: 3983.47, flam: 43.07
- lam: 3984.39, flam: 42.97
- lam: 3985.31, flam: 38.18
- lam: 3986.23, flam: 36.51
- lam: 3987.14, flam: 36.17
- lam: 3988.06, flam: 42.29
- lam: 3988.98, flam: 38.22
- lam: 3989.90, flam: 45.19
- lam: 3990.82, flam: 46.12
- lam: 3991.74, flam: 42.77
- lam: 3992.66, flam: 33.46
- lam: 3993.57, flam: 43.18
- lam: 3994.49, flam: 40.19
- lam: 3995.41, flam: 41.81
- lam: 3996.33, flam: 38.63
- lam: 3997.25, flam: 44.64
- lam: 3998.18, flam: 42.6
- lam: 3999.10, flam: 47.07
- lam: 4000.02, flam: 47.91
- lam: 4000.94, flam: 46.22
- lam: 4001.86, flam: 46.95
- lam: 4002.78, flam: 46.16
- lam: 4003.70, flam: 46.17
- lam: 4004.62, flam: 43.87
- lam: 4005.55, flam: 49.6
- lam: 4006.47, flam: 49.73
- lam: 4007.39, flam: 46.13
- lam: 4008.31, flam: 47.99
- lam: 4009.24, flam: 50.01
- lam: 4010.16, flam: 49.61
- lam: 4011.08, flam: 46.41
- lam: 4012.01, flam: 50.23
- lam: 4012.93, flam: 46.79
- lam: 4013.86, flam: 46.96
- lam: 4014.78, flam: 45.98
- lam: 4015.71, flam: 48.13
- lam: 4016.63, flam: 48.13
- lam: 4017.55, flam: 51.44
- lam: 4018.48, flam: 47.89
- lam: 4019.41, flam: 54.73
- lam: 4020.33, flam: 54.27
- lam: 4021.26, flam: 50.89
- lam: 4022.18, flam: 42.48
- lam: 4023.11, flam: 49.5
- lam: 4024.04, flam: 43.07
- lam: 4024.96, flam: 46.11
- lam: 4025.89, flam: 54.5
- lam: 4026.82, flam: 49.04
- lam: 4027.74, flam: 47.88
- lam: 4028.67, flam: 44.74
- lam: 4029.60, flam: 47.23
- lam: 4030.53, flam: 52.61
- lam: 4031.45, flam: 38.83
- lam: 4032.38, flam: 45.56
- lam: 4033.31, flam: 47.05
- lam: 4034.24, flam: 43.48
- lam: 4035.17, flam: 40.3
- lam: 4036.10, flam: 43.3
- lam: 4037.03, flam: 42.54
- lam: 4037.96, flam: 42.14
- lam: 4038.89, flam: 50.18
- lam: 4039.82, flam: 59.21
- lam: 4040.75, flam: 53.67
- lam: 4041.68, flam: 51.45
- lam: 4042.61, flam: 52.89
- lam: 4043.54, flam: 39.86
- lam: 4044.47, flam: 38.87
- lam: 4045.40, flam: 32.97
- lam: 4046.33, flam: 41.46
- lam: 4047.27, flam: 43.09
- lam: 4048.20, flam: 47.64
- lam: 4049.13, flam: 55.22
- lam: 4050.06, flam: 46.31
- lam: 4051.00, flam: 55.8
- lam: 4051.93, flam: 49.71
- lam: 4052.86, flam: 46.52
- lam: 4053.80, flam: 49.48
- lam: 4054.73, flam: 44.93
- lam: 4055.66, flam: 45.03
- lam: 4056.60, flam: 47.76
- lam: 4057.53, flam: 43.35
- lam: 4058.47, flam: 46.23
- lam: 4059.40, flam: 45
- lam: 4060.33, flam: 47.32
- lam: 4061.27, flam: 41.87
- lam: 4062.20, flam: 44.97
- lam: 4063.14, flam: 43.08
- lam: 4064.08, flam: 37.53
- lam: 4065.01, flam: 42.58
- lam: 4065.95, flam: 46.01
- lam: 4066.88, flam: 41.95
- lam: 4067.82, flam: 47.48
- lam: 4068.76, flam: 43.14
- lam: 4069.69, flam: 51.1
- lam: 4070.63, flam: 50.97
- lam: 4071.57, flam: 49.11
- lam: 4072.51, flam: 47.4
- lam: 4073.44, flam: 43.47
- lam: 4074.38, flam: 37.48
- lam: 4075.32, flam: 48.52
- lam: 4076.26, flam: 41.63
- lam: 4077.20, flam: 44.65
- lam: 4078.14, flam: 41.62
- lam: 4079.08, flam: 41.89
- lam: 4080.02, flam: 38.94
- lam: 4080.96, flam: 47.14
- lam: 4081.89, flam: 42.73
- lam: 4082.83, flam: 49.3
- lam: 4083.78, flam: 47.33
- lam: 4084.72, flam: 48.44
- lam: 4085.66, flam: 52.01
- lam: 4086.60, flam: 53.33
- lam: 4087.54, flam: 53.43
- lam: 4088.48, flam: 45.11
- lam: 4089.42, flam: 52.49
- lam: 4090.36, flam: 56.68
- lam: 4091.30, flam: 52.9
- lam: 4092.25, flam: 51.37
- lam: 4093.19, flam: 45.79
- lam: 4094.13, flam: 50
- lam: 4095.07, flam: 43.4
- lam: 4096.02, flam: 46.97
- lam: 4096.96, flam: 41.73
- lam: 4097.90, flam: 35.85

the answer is 1.79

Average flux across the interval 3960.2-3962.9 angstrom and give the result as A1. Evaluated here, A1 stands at 26.1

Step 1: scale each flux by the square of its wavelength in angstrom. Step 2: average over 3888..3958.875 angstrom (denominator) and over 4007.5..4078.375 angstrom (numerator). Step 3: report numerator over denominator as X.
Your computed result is 1.7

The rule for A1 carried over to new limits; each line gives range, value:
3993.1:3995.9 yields 41.8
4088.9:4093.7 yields 51.8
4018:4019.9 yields 51.3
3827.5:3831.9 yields 17.1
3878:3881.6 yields 29.2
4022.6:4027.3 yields 48.4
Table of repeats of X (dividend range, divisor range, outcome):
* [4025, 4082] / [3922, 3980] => 1.90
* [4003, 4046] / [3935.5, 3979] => 1.85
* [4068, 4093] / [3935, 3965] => 1.79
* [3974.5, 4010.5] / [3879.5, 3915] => 1.32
